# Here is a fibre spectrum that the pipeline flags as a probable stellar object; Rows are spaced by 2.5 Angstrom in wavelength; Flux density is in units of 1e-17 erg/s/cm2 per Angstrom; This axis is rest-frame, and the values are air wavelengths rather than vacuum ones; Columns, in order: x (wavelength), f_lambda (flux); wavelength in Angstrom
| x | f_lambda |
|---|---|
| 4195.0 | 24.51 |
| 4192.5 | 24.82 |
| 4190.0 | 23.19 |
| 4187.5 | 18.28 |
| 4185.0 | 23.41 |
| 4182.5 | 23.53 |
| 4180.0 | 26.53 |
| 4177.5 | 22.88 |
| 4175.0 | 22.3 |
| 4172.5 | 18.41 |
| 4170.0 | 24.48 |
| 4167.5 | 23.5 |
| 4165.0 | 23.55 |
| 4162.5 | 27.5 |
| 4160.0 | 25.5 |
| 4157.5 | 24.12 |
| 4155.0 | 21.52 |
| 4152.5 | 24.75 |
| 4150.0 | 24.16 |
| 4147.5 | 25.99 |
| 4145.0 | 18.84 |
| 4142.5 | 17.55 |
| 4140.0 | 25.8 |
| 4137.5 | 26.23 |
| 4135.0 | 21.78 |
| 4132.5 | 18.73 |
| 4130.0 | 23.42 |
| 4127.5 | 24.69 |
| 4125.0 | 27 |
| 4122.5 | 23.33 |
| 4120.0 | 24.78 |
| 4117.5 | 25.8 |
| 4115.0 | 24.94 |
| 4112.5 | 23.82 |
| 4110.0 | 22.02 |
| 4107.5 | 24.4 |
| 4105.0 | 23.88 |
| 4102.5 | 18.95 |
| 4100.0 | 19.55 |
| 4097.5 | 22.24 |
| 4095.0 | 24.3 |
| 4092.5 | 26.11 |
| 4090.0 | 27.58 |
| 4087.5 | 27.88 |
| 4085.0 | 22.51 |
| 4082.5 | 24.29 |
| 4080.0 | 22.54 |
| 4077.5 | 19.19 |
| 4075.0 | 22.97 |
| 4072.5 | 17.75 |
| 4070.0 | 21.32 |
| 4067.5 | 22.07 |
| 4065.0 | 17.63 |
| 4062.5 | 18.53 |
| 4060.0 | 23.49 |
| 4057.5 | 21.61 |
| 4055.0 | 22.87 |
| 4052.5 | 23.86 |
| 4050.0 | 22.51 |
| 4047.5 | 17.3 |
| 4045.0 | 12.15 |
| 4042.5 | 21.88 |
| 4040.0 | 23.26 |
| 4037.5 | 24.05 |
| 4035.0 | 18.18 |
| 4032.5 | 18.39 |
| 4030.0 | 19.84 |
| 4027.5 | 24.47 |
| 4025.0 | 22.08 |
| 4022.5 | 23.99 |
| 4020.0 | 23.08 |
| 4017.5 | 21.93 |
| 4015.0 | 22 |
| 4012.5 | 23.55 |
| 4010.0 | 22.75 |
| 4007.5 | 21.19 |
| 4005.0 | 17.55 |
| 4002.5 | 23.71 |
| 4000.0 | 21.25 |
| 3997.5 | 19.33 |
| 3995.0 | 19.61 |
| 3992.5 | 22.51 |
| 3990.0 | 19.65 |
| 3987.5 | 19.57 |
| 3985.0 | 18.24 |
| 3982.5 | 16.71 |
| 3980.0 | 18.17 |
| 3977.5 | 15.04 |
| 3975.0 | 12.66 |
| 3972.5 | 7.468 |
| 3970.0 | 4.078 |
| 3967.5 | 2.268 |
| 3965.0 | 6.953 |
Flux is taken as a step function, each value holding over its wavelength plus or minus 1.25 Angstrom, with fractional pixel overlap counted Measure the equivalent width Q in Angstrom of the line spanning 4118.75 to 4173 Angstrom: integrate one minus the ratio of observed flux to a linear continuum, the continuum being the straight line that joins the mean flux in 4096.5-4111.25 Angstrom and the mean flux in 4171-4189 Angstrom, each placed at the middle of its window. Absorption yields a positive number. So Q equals -3.6 Angstrom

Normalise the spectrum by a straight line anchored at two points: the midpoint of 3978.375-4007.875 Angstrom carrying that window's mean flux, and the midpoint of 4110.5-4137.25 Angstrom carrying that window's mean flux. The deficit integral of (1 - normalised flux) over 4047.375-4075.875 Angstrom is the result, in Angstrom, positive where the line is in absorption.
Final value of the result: 0.98 Angstrom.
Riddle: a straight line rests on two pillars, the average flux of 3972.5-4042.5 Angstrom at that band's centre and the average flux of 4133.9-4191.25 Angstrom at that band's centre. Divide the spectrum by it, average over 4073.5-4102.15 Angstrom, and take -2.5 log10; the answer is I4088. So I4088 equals -0.08 mag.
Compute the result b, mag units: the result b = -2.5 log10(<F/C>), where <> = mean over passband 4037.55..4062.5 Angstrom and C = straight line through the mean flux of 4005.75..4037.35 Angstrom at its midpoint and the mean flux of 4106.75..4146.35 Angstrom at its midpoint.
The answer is 0.06 mag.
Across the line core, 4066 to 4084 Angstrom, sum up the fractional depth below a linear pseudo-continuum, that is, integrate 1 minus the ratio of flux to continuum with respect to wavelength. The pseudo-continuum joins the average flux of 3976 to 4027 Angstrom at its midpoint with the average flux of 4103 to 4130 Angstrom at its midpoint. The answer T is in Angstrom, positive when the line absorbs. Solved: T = 1.21 Angstrom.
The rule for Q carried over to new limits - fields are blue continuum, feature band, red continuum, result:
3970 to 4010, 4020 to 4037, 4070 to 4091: -1.2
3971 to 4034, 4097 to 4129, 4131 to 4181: -1.9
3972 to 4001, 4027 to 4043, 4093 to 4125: -1.0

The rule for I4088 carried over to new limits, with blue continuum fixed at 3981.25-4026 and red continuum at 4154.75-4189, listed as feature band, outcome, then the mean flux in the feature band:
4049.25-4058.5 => -0.051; 22.8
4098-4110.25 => 0.031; 21.8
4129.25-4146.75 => 0.049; 21.8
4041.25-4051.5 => 0.163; 18.6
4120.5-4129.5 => -0.100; 24.9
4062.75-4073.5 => 0.119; 19.6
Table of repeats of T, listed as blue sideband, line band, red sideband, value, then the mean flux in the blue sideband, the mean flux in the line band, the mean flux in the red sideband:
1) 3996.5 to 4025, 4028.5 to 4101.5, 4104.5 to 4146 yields 3.3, 21.9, 21.6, 23.4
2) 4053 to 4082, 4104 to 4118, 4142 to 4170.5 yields -1.1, 21.1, 24.1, 23.6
